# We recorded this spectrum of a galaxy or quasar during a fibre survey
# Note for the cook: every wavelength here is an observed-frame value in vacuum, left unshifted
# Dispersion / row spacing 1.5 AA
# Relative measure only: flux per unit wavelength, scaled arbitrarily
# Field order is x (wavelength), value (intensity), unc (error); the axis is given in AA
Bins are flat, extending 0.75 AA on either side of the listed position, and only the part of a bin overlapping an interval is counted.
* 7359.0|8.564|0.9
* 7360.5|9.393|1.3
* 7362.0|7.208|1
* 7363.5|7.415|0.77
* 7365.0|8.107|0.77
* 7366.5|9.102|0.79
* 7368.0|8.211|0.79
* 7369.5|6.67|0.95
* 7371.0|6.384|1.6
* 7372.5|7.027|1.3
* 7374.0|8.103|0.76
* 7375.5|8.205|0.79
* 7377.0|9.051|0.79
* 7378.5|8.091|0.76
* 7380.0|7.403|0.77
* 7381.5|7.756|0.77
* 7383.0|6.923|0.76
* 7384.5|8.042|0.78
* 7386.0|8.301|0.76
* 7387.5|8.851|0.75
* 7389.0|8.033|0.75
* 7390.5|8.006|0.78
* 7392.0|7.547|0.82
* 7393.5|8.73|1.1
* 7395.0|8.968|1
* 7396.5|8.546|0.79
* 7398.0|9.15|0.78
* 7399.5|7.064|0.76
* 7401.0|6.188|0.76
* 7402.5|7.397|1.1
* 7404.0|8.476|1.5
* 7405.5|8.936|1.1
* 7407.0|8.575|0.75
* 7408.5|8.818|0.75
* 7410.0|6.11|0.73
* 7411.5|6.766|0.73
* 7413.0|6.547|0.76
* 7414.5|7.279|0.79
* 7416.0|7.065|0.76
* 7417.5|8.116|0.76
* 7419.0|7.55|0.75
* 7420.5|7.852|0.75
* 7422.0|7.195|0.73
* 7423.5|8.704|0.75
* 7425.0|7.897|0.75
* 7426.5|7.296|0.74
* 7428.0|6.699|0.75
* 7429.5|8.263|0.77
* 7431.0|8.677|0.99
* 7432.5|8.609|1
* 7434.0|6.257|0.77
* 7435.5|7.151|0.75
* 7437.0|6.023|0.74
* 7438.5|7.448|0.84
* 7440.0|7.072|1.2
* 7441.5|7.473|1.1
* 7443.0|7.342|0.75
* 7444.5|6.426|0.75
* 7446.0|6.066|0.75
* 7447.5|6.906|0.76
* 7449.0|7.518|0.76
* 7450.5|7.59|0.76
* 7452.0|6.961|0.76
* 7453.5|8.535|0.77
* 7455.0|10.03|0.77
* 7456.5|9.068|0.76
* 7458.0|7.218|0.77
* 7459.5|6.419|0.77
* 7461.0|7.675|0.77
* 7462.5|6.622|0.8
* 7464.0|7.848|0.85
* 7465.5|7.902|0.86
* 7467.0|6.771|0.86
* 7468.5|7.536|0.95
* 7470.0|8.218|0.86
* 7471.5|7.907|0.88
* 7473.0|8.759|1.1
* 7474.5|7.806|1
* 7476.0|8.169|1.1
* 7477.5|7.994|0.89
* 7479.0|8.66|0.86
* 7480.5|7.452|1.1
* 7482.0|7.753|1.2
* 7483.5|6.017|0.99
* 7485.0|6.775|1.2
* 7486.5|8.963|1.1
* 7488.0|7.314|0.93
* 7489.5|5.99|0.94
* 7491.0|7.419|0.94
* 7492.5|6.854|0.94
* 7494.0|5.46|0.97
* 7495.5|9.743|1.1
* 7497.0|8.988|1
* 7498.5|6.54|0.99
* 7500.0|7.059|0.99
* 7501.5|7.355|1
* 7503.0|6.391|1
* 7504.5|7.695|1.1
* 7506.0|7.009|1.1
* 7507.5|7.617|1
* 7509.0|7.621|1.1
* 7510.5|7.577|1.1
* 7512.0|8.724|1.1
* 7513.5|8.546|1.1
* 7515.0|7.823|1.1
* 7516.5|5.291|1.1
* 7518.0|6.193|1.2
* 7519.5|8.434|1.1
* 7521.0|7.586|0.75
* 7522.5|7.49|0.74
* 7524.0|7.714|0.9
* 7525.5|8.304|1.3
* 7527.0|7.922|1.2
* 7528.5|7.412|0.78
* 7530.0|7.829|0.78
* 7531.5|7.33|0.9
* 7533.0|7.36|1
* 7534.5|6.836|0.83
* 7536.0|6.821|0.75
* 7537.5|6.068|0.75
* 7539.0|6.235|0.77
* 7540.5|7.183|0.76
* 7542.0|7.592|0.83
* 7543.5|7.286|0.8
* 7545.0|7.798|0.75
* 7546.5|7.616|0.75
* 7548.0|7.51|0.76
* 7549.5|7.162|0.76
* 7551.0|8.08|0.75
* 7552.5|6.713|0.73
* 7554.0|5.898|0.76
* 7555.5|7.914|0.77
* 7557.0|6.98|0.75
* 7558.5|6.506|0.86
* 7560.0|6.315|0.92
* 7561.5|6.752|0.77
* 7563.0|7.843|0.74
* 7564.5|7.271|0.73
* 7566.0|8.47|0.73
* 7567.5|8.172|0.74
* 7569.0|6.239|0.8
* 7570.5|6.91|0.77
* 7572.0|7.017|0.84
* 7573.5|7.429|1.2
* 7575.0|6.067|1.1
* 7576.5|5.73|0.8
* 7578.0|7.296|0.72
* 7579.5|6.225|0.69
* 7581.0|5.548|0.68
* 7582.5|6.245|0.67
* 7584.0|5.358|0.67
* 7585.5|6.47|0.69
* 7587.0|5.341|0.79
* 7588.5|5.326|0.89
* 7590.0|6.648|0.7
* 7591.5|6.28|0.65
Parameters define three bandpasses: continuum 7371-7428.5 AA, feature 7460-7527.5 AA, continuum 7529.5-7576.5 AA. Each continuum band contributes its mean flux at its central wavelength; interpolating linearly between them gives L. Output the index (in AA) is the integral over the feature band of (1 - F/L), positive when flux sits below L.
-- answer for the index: -1.5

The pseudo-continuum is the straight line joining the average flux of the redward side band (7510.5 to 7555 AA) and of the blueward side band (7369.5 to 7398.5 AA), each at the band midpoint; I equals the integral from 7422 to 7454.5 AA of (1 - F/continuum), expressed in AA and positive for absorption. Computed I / 1.6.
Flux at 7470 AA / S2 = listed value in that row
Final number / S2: 8.218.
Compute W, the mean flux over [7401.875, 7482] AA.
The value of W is 7.62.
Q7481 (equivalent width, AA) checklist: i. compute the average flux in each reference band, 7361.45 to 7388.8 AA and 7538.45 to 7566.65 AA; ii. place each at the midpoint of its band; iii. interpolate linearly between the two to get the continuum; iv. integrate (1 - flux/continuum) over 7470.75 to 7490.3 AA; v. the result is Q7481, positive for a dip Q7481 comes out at -0.5 AA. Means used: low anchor 7.83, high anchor 7.22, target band 7.66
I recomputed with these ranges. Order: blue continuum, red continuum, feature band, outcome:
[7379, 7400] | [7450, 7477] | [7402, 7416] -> 0.7 AA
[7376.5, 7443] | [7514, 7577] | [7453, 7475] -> -1.1 AA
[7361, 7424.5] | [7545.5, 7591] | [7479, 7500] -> -0.4 AA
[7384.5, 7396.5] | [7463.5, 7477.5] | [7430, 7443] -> 1.2 AA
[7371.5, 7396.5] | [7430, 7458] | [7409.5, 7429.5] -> 0.9 AA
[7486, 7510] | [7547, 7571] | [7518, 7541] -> -0.2 AA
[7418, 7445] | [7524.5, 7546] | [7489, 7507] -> 0.3 AA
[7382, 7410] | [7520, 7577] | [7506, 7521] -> -0.2 AA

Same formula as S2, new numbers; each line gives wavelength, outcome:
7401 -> 6.188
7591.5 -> 6.28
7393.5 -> 8.73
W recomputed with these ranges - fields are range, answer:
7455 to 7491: 7.65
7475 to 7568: 7.38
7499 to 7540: 7.34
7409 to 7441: 7.37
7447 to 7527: 7.59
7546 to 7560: 7.1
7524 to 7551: 7.34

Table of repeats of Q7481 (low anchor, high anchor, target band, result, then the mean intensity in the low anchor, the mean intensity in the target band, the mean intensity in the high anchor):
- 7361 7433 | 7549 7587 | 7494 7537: -2.3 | 7.83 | 7.5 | 6.79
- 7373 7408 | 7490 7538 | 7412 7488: 2.0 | 8.1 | 7.56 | 7.41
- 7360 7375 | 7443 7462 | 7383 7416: -1.0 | 7.74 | 7.88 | 7.51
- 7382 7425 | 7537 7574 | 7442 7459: 0.1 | 7.85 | 7.59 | 7.16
